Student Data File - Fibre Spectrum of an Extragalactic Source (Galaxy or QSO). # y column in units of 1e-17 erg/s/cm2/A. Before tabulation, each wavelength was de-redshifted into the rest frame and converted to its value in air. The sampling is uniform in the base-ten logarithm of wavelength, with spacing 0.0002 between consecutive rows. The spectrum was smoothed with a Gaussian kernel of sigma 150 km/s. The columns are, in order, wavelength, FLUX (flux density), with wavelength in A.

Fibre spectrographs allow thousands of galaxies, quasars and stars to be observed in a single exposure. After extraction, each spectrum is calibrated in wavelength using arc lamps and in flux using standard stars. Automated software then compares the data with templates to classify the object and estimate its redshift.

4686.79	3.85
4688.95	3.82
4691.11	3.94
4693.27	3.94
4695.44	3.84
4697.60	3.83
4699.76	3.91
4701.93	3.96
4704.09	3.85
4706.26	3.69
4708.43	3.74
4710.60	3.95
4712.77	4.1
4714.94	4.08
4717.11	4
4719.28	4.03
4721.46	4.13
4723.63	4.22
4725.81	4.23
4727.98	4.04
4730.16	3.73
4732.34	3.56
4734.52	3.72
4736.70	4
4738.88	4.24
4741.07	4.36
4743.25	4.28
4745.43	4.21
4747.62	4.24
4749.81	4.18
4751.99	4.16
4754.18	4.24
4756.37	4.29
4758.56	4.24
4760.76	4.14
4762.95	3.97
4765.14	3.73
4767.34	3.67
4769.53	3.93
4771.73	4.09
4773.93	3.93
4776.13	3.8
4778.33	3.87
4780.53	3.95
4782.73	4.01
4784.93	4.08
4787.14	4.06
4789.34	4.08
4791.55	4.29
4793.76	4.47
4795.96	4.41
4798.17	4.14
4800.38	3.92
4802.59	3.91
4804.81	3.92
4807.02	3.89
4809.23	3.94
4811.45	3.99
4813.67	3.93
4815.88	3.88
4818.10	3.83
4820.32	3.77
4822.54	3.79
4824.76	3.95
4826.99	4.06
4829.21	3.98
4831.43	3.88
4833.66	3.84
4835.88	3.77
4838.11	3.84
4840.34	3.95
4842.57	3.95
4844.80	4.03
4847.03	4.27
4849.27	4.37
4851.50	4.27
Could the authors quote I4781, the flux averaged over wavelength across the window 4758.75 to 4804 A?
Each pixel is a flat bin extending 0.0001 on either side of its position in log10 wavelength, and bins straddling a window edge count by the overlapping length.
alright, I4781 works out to 4.03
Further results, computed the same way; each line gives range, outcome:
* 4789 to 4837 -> 3.98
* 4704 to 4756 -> 4.05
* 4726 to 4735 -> 3.81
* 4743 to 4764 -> 4.19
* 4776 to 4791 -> 4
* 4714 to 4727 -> 4.12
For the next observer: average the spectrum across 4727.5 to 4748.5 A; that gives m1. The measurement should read 4.04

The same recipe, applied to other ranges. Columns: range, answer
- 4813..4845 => 3.89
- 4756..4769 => 3.99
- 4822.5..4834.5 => 3.93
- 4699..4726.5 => 3.99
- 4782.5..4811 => 4.09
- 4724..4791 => 4.04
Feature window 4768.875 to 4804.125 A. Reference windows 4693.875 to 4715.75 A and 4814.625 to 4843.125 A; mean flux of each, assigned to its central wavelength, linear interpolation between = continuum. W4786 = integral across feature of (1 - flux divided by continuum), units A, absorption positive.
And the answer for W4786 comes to -1.6 A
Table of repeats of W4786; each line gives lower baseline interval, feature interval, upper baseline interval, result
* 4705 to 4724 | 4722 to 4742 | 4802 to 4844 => -0.2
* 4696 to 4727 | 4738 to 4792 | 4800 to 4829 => -1.9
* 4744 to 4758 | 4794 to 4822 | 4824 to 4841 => 0.2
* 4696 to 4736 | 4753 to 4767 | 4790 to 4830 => -0.4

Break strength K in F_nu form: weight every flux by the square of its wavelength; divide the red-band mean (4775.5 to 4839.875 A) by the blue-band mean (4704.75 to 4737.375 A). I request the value 1.04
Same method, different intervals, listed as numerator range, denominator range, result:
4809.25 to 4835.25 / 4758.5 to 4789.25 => 1.01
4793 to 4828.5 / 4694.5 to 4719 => 1.06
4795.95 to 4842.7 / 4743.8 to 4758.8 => 0.95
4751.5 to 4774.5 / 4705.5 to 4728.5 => 1.02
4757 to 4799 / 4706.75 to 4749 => 1.02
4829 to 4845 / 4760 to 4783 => 1.02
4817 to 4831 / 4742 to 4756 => 0.95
